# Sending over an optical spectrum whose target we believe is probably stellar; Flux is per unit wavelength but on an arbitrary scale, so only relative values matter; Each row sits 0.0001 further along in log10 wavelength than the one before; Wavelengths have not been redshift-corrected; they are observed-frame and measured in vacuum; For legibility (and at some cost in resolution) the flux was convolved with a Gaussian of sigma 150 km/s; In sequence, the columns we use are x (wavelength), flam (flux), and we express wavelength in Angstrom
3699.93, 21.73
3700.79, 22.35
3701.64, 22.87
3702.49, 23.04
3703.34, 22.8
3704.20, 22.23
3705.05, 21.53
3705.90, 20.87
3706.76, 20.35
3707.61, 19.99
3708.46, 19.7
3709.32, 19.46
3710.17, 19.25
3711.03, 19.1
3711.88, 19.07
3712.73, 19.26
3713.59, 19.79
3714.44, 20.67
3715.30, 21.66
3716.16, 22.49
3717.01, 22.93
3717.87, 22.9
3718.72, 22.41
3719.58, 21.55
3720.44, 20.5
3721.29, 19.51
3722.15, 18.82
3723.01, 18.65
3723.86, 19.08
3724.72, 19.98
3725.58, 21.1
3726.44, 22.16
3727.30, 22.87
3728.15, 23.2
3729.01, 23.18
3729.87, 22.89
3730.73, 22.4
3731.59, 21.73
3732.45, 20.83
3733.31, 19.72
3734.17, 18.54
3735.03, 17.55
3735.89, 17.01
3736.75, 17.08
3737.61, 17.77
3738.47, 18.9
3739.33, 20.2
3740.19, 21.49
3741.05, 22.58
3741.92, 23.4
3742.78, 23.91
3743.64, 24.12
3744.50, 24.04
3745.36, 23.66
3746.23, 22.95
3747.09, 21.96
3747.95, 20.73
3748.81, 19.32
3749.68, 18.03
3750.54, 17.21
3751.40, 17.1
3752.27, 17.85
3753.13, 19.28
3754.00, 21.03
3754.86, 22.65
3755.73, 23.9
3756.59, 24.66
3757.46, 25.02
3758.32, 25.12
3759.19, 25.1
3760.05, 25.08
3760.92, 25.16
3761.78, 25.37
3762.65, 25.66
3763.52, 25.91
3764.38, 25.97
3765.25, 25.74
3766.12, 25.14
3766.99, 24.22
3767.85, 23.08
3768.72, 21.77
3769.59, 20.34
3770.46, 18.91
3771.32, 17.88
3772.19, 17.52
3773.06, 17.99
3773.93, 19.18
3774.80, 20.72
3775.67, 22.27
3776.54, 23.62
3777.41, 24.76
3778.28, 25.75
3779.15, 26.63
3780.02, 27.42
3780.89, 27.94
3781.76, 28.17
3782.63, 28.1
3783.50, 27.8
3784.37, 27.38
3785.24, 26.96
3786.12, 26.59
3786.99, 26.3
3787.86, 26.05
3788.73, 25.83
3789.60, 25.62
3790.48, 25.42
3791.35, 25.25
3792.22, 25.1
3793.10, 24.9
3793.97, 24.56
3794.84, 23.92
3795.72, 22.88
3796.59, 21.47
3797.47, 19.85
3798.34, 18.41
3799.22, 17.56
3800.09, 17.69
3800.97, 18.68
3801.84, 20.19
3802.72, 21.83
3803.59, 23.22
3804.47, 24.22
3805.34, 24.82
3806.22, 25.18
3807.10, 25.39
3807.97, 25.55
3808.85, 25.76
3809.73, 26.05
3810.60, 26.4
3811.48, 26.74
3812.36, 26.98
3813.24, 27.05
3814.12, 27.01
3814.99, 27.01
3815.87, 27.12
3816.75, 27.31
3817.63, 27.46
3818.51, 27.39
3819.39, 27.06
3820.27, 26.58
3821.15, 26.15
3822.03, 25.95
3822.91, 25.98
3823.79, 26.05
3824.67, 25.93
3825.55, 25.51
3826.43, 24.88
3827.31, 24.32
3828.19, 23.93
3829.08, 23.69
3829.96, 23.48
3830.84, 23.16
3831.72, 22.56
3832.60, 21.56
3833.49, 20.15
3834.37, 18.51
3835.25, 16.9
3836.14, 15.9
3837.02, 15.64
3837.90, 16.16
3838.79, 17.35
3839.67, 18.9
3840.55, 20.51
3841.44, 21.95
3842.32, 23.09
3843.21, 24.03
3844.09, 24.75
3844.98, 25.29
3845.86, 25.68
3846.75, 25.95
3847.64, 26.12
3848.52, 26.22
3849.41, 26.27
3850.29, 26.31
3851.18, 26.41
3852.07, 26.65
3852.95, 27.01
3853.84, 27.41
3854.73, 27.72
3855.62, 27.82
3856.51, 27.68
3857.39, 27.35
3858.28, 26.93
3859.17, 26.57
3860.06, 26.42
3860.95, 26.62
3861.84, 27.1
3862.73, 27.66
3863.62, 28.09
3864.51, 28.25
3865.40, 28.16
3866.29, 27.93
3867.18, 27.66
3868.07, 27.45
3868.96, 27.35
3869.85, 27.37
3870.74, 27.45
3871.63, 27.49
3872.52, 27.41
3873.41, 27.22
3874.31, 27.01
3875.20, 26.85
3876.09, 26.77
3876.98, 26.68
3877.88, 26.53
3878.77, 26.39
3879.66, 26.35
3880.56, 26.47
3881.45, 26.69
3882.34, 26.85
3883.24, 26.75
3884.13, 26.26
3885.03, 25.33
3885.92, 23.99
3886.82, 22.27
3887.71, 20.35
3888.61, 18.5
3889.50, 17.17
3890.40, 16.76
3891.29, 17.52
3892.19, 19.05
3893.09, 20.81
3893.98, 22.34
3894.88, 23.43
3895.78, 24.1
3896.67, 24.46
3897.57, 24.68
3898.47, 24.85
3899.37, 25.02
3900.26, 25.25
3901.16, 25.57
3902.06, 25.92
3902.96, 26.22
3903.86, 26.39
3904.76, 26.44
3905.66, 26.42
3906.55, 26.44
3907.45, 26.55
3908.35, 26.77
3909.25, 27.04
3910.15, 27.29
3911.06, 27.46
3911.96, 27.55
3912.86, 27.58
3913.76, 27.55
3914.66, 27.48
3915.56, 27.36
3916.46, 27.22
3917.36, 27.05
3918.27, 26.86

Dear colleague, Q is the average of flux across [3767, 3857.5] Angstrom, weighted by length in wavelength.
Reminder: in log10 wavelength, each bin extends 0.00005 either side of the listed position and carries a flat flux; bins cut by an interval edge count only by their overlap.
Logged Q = 24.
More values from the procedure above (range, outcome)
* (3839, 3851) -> 24.2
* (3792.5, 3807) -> 21.9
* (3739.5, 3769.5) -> 22.8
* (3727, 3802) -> 22.6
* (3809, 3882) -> 25.4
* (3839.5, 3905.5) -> 25.3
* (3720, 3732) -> 21.1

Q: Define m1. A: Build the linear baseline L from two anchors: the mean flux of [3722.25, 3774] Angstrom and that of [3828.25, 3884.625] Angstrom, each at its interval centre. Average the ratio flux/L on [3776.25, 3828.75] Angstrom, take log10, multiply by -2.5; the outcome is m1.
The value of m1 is -0.08 mag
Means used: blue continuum 21.6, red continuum 25.1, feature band 25.1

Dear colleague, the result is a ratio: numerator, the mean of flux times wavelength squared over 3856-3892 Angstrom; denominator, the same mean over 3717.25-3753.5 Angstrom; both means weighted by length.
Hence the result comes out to 1.34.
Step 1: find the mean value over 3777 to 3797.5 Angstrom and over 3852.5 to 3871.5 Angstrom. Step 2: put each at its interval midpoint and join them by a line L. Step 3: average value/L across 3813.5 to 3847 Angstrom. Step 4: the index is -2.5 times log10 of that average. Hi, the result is 0.14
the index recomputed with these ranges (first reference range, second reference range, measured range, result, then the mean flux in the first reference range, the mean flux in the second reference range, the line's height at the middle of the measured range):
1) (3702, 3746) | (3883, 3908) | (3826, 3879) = -0.09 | 21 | 23.5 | 22.9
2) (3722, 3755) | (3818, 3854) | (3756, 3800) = -0.10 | 20.6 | 23.6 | 21.8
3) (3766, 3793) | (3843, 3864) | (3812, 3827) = -0.04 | 24.2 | 26.6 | 25.5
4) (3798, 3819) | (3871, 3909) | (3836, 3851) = 0.09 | 24.4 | 24.7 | 24.5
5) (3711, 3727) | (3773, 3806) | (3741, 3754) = 0.05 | 20.7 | 23.9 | 22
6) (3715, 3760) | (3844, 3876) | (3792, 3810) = 0.07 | 21.2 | 27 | 24.2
